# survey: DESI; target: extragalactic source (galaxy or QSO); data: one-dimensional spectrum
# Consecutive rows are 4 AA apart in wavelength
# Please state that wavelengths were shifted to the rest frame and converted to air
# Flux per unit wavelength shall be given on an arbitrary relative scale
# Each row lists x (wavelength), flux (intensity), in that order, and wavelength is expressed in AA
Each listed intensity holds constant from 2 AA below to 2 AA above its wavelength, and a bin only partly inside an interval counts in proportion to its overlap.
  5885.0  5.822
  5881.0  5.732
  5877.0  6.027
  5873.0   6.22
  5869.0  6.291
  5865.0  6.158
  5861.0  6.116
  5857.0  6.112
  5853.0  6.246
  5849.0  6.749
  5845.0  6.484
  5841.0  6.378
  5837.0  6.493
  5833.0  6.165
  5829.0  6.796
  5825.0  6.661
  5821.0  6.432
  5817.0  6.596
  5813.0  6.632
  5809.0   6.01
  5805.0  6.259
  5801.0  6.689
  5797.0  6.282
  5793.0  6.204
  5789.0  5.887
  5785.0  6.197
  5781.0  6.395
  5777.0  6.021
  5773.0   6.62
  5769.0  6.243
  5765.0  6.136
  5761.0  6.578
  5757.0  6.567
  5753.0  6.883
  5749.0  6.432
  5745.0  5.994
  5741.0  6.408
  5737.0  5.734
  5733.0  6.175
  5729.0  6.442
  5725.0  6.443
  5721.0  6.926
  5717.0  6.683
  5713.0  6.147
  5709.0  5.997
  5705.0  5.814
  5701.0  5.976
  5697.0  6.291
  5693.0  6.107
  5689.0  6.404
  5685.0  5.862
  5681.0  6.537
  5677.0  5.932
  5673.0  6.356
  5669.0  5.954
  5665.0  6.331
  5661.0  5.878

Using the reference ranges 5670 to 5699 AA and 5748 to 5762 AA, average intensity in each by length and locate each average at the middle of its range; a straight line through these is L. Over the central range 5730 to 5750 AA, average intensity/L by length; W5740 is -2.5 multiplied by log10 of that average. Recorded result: 0.067 mag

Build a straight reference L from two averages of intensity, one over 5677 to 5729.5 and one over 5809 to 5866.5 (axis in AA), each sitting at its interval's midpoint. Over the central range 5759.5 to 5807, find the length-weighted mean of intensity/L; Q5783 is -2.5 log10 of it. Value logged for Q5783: 0.01 mag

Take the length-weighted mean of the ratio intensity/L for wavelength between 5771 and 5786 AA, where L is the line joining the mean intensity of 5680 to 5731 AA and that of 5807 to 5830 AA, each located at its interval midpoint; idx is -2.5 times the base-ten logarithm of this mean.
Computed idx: 0.02 mag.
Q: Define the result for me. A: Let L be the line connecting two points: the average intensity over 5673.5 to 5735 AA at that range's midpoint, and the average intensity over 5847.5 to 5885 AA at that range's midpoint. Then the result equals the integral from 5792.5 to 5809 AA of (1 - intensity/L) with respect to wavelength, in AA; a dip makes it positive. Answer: -0.4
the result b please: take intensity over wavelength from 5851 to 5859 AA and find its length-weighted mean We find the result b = 6.18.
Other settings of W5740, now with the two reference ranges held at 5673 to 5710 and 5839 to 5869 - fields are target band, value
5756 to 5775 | -0.036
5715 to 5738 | -0.046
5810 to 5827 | -0.046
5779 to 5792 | 0.012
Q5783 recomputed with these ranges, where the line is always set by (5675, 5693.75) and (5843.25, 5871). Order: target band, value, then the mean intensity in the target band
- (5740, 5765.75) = -0.04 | 6.44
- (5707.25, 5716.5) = 0.00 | 6.17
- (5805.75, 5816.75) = -0.01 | 6.36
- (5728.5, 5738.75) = 0.02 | 6.08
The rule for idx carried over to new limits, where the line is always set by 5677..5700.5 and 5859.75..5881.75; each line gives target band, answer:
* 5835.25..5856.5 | -0.06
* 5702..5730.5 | -0.03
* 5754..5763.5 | -0.07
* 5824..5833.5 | -0.08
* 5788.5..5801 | -0.02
